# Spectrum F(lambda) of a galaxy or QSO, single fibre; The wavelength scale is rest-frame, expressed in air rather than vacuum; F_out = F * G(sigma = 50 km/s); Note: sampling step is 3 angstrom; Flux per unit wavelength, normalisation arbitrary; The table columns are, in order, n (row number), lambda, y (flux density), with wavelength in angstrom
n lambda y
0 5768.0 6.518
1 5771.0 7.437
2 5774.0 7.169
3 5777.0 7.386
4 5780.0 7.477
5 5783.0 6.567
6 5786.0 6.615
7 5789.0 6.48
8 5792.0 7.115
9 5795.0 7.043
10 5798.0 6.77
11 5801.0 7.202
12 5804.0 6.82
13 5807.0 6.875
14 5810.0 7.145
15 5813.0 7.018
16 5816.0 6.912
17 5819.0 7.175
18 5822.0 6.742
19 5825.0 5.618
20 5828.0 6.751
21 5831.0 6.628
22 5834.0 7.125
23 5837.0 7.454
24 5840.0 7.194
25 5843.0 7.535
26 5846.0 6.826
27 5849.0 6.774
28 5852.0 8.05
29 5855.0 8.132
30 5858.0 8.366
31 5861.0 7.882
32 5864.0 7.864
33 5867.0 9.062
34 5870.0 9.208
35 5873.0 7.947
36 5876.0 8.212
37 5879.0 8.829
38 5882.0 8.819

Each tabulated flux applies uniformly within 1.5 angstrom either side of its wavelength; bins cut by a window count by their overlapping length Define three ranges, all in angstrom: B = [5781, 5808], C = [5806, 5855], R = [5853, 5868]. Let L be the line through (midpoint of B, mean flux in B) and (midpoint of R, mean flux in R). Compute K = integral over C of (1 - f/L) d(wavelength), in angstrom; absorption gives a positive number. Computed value 3.7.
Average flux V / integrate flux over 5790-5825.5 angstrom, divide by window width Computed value 6.9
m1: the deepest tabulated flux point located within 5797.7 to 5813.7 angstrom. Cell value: 6.77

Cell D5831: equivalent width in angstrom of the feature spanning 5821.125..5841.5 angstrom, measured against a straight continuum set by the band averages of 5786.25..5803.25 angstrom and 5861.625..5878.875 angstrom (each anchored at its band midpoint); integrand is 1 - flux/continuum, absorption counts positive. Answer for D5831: 2.3 angstrom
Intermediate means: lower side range 6.89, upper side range 8.46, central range 6.79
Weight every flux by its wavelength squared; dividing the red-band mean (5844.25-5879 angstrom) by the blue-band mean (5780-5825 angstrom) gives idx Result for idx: 1.20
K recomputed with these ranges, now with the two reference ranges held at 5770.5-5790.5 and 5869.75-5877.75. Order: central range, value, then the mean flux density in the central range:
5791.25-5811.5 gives 0.9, 6.99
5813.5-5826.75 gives 1.6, 6.65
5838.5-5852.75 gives 1.3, 7.24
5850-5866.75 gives 0.1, 8.1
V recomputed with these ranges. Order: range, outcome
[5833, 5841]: 7.27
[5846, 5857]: 7.57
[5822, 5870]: 7.45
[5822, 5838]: 6.69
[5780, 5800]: 6.83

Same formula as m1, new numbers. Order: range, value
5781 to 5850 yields 5.618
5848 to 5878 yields 6.774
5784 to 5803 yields 6.48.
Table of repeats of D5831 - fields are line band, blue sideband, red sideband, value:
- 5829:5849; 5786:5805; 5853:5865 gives 1.6 angstrom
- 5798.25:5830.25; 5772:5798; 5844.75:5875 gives 2.4 angstrom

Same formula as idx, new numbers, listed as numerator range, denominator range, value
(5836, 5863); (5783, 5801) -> 1.14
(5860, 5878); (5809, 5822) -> 1.22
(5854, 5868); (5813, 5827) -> 1.25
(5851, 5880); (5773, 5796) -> 1.23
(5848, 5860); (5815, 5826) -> 1.20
